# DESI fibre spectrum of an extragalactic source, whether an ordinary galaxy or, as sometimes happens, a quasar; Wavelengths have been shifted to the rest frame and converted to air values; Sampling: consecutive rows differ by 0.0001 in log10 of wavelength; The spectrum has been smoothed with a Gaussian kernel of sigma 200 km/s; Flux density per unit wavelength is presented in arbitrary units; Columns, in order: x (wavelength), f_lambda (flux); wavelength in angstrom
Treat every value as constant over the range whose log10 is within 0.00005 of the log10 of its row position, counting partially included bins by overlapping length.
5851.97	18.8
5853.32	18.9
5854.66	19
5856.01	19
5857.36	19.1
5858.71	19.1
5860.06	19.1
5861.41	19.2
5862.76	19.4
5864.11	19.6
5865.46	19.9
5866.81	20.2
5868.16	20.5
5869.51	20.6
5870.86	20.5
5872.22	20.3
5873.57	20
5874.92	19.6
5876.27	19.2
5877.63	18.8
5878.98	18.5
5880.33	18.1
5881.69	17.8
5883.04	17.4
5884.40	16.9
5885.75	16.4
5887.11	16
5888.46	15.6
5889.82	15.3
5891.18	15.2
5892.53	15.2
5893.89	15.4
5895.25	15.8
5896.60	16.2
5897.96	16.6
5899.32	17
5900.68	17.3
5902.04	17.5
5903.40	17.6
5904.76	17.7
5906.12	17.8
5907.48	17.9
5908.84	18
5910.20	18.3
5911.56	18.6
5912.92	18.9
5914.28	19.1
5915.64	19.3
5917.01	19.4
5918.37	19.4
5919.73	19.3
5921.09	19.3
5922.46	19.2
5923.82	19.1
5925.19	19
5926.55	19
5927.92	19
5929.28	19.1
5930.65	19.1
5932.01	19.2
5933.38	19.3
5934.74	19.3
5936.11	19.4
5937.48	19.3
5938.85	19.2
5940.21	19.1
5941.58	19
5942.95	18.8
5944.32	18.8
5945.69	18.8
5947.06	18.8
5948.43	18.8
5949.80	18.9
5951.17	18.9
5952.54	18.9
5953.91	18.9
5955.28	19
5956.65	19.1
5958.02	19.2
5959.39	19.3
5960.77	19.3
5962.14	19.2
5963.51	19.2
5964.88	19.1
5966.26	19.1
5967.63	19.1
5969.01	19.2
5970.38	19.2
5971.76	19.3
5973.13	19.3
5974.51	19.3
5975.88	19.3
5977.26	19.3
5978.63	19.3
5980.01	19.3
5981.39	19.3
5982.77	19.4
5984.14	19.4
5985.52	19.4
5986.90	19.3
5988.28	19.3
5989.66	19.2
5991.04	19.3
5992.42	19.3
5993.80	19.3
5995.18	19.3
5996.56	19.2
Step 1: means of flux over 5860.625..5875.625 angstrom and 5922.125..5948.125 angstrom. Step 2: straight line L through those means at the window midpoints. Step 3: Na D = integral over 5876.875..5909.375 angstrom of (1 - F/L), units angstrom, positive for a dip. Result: 4.5 angstrom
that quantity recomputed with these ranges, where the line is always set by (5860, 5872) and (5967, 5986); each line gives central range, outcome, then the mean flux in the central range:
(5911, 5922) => 0.3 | 19.2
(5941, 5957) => 0.5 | 18.9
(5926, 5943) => 0.3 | 19.2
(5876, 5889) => 1.6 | 17.4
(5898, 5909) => 1.2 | 17.5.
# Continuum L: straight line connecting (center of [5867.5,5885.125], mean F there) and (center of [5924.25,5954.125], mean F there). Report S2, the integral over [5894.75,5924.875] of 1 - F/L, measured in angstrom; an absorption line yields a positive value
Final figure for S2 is 1.4 angstrom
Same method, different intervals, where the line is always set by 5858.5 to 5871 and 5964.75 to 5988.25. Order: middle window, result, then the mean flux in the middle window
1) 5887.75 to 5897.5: 2.0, 15.6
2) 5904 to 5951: 1.4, 18.9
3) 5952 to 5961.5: 0.1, 19.1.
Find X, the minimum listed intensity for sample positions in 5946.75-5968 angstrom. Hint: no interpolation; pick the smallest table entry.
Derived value 18.8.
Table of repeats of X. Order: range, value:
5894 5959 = 15.8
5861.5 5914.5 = 15.2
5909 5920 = 18.3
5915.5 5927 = 19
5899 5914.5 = 17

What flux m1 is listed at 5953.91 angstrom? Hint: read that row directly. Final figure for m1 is 18.9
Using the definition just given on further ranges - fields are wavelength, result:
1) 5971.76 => 19.3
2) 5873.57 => 20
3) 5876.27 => 19.2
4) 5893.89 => 15.4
